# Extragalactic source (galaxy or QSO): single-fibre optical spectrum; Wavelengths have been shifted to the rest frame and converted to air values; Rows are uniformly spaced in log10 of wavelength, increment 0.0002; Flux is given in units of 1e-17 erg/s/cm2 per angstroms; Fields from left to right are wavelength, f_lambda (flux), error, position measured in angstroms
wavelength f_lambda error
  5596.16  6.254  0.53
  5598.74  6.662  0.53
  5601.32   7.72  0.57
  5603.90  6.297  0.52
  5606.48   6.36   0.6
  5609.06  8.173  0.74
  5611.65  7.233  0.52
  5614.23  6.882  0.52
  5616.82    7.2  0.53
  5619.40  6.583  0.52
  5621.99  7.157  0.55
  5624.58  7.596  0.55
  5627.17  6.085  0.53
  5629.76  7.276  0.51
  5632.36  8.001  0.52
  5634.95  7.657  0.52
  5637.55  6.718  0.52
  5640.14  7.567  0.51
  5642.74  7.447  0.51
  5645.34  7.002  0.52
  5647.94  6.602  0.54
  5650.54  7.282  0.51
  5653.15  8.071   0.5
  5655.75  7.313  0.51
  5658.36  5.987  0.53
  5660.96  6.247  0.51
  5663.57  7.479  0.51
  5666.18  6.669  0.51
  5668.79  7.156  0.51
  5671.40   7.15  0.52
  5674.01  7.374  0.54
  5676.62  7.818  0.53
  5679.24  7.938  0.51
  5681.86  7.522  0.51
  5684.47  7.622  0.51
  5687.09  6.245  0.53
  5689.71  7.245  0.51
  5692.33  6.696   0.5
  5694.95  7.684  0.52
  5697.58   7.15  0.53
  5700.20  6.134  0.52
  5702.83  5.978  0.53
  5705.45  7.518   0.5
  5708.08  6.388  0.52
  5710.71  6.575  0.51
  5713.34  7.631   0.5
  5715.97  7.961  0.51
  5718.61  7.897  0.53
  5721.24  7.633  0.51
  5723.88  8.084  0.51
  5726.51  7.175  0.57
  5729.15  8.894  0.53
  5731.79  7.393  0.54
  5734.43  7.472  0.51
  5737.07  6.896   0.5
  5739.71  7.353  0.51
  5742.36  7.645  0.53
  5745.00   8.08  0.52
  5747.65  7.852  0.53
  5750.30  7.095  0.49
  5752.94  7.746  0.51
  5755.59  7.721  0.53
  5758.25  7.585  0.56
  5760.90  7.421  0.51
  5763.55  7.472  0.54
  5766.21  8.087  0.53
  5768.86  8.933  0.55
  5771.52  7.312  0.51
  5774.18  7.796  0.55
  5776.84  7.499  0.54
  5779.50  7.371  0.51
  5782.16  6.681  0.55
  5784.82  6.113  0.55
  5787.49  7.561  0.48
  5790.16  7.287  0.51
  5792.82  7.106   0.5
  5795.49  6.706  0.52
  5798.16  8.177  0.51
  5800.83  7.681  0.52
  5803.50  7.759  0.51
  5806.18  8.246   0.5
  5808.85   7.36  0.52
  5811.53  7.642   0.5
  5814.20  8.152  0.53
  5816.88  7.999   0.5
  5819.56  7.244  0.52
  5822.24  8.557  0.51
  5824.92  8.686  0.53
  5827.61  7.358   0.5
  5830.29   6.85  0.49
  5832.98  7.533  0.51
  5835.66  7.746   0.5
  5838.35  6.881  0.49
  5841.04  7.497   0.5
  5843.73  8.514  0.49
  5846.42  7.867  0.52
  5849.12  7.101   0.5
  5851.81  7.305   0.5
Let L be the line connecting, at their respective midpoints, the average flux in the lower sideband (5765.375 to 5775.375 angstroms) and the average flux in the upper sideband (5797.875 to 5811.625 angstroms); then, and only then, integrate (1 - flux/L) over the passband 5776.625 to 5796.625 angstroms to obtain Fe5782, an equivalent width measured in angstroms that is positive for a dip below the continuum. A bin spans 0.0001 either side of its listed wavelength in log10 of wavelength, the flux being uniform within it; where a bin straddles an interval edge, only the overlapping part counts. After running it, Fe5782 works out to 2.3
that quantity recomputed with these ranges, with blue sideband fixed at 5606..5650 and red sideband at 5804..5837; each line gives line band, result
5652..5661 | 0.3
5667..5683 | -0.3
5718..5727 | -0.3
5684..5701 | 0.9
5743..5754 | -0.2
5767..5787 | 0.6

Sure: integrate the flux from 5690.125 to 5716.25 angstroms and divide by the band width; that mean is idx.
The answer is 6.94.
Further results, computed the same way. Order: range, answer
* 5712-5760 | 7.67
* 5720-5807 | 7.57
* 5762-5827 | 7.64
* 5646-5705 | 7.07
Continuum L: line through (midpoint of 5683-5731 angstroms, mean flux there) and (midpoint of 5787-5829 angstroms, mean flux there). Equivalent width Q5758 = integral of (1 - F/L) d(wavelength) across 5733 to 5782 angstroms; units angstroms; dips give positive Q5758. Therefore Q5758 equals -0.8 angstroms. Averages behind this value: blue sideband 7.25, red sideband 7.72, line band 7.61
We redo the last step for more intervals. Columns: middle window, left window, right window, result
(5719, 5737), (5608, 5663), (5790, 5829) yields -0.6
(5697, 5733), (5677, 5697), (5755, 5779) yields 0.7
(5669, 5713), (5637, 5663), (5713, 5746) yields 1.8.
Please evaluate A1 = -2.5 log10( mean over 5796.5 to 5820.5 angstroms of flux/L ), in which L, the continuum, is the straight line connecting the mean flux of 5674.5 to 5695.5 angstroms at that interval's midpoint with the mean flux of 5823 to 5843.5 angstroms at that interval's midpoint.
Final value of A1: -0.04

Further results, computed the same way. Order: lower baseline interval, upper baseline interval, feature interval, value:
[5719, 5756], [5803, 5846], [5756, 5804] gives 0.033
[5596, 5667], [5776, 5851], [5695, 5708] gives 0.076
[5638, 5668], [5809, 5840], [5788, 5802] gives 0.025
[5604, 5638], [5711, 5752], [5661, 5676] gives 0.035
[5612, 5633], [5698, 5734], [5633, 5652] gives -0.013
